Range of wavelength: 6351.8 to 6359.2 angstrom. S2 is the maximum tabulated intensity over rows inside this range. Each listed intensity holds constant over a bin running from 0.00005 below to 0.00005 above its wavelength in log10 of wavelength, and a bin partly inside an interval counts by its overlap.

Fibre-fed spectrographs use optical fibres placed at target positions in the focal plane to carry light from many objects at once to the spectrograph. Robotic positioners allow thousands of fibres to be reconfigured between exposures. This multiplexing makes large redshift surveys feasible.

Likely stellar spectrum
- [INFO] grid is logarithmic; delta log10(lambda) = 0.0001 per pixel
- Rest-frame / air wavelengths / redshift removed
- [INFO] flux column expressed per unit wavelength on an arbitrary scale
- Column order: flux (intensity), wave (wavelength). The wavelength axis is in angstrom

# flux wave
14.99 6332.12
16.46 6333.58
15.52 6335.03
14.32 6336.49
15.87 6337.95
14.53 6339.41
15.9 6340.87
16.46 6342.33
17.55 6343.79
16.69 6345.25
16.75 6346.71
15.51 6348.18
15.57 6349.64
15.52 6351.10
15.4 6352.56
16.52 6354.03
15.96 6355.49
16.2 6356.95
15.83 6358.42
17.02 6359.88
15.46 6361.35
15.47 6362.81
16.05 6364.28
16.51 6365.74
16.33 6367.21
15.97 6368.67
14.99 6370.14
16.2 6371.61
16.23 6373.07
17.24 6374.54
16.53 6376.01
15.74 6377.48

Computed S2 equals 16.52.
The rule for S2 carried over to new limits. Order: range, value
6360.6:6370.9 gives 16.51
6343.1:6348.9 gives 17.55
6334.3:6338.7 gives 15.87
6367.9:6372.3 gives 16.2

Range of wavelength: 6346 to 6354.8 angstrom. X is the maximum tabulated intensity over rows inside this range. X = 16.75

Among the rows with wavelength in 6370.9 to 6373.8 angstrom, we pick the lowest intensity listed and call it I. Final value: 16.2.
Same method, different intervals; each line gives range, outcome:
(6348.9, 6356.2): 15.4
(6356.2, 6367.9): 15.46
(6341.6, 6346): 16.46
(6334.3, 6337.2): 14.32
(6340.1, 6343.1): 15.9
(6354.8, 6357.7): 15.96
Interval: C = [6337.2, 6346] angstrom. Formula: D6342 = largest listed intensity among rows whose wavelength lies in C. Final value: 17.55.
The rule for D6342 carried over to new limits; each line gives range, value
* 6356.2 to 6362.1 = 17.02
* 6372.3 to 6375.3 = 17.24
